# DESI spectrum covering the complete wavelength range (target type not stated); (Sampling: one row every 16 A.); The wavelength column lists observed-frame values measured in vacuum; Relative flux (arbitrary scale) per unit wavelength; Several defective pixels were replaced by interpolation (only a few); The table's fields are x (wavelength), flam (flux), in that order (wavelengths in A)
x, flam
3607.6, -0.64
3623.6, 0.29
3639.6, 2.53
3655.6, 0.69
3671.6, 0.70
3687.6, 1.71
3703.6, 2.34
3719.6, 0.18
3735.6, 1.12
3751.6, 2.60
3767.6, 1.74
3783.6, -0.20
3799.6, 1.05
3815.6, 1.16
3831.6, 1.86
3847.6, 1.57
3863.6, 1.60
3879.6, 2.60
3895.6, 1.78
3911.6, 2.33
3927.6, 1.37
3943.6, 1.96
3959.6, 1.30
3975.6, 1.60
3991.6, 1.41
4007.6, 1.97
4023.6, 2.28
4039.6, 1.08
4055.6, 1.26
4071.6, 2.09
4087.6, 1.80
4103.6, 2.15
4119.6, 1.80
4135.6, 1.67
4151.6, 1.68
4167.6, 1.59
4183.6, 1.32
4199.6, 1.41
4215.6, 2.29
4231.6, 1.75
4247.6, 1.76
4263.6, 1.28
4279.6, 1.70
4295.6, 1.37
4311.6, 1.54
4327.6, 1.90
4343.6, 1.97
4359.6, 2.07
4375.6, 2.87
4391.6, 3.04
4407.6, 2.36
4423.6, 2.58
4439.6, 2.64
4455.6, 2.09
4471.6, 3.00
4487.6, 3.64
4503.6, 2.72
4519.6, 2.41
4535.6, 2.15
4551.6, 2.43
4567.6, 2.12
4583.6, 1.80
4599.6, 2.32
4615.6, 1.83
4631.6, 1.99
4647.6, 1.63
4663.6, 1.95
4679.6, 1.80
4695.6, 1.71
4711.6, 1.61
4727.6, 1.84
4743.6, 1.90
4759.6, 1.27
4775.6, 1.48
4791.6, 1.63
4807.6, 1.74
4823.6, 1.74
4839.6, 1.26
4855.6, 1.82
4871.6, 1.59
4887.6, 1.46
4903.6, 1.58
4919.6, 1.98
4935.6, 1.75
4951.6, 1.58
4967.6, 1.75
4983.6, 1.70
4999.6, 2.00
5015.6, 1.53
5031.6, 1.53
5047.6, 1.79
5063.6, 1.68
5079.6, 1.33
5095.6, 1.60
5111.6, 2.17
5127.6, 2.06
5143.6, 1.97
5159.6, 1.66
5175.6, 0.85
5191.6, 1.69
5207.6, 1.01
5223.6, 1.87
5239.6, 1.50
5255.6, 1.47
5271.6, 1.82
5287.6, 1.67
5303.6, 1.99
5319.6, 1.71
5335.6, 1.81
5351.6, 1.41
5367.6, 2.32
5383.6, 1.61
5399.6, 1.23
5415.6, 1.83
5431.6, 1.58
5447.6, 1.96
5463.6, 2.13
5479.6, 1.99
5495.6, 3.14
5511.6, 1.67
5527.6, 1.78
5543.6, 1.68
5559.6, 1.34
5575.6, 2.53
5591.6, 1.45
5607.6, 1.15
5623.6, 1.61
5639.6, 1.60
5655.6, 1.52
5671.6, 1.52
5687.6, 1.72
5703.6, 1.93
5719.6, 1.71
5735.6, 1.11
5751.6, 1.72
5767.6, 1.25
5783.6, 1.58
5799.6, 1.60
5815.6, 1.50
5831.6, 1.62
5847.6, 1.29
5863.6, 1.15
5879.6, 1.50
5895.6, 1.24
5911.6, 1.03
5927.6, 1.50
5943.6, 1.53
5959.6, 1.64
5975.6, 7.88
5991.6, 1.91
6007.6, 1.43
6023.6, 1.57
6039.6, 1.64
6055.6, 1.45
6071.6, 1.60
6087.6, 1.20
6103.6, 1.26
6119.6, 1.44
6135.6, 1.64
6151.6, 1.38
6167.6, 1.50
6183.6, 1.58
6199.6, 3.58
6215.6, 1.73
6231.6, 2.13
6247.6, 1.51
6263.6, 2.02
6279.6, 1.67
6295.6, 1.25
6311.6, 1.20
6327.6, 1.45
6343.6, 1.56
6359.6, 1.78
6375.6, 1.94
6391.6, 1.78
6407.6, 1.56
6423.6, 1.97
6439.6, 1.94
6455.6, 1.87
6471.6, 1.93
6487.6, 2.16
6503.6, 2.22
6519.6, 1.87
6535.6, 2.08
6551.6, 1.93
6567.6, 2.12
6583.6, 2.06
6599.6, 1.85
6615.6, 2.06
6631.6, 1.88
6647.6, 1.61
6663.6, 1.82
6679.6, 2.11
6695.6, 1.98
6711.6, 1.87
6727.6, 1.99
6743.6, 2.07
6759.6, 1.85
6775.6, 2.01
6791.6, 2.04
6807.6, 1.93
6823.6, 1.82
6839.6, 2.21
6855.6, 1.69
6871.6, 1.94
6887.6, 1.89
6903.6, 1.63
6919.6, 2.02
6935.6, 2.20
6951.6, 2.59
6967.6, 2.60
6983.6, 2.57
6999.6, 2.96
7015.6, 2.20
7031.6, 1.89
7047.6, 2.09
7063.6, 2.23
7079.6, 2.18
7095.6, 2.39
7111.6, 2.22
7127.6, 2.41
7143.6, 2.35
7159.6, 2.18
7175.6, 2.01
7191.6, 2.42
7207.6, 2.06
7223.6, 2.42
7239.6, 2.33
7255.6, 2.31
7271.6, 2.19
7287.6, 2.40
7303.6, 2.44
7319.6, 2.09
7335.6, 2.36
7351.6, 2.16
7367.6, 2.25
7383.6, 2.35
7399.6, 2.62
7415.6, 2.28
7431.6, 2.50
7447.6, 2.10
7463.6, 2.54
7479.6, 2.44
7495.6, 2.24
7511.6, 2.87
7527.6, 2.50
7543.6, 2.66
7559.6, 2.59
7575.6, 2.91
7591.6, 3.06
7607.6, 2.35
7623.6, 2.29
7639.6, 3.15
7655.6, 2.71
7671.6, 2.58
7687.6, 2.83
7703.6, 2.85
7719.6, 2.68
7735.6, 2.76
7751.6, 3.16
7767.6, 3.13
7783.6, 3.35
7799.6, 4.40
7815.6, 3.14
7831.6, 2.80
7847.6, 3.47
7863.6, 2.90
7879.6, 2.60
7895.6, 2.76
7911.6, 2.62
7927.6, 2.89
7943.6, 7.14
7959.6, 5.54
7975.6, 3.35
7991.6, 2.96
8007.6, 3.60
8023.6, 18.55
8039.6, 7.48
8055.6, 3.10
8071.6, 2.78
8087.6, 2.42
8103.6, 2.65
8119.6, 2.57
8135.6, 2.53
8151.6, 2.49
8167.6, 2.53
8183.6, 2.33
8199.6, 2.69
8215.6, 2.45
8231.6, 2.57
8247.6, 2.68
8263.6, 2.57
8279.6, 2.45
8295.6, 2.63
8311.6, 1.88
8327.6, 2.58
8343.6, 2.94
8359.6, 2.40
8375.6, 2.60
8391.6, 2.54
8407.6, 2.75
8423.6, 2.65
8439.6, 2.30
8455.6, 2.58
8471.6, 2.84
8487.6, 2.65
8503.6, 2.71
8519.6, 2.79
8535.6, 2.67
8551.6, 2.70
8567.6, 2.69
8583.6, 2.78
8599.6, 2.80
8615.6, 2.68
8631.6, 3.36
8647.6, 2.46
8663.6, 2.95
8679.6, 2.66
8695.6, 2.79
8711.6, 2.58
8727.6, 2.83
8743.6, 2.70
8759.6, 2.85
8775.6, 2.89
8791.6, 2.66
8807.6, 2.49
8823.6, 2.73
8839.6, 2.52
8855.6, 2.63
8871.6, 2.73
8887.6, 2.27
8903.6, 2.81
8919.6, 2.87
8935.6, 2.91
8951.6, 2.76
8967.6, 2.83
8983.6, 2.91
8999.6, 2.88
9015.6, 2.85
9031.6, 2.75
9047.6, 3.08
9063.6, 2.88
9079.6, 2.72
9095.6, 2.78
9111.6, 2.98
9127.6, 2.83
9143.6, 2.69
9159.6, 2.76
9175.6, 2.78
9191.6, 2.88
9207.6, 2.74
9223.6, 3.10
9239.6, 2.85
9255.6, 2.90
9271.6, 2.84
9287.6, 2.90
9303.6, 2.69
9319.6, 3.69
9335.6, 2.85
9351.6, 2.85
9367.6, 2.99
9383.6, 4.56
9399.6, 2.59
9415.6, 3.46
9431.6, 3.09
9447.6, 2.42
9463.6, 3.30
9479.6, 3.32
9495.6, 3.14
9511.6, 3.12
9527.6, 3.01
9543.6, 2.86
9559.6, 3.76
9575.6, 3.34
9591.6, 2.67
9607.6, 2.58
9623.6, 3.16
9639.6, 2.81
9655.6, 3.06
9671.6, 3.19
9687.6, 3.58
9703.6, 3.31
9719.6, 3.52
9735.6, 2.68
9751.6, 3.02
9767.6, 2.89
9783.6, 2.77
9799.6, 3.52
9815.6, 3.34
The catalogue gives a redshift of 0.60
